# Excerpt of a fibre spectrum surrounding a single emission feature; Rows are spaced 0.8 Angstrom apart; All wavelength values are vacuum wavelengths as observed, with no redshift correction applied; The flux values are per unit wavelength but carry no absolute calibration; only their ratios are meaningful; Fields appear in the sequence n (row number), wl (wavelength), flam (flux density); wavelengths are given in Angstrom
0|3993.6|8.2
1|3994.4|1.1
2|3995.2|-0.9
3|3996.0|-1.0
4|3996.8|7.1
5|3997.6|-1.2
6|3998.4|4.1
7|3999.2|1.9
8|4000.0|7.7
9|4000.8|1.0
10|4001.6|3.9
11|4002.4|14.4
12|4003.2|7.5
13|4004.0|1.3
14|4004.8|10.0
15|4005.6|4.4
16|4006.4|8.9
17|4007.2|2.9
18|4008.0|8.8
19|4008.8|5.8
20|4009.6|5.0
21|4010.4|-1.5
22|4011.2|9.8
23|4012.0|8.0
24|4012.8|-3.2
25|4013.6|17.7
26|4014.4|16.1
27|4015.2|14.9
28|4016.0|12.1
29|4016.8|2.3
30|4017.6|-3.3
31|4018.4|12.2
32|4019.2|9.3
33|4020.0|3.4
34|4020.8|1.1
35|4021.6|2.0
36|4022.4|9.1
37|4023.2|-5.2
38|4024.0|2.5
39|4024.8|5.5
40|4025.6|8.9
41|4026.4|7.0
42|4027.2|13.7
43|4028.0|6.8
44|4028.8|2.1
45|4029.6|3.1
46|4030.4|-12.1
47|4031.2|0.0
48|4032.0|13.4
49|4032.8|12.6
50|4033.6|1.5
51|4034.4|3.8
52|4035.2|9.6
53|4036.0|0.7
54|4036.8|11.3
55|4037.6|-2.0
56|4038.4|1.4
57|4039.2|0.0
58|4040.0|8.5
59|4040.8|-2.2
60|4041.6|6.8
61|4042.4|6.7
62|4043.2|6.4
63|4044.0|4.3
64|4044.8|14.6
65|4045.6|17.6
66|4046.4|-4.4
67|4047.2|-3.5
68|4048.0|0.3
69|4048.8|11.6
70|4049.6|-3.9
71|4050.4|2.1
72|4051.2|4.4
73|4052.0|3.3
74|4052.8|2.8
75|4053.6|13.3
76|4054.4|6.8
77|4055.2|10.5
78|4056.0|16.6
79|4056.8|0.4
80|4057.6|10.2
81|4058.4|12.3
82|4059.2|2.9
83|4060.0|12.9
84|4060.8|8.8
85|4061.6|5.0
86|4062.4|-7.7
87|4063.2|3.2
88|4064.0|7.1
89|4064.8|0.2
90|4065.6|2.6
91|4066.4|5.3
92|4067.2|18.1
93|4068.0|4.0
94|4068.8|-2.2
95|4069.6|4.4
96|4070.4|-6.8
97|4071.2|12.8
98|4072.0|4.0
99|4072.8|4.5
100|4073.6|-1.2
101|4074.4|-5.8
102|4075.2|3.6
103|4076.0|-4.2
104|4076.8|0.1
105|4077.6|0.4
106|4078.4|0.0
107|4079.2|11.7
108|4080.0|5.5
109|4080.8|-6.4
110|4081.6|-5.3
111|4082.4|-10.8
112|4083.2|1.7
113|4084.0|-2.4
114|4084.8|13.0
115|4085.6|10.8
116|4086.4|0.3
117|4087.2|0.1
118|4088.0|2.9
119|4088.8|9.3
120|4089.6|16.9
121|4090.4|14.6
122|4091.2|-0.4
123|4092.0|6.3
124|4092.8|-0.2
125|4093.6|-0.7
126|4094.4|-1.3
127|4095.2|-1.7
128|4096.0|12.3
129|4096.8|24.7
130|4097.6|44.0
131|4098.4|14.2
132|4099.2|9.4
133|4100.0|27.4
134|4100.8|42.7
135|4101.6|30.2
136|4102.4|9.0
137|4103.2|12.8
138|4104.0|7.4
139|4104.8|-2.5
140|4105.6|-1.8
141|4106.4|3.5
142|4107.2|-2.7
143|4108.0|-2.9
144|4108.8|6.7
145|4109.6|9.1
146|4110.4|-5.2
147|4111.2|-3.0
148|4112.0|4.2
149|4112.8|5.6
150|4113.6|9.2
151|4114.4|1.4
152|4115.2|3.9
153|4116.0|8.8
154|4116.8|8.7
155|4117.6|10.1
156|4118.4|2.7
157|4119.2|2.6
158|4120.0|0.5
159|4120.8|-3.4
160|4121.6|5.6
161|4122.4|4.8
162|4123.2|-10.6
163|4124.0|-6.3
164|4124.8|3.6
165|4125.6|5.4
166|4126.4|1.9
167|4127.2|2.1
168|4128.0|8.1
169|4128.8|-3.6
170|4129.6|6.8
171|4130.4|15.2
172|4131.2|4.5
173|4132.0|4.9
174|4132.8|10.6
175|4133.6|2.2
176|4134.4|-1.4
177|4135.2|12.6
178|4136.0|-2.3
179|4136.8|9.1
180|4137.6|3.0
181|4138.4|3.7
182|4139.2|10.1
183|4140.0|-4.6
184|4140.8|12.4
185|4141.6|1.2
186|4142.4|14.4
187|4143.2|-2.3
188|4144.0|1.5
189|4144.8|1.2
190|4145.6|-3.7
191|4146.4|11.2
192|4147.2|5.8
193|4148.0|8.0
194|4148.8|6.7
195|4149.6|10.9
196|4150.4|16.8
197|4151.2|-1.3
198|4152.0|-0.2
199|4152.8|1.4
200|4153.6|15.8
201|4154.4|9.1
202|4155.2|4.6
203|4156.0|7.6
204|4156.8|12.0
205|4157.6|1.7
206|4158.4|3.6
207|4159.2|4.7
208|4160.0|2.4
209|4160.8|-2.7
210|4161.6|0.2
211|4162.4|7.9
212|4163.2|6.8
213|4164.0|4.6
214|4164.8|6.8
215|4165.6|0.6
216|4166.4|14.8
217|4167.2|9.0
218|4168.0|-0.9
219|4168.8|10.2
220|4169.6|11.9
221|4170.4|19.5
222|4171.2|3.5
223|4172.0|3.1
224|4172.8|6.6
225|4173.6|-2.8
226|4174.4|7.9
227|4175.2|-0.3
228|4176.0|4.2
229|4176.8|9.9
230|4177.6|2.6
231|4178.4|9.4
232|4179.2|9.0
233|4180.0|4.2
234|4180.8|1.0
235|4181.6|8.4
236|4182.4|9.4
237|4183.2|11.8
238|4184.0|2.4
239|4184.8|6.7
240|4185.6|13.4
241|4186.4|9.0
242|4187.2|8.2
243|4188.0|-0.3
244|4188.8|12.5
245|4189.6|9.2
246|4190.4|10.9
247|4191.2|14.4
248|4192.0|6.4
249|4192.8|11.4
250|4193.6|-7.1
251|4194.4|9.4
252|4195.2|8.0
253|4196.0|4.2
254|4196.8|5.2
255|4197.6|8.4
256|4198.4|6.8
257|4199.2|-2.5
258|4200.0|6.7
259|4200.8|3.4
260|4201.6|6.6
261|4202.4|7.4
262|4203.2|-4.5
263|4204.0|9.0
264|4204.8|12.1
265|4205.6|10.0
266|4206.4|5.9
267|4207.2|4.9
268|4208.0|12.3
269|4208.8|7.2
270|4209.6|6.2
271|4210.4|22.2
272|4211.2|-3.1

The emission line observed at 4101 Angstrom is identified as [O II] 3727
